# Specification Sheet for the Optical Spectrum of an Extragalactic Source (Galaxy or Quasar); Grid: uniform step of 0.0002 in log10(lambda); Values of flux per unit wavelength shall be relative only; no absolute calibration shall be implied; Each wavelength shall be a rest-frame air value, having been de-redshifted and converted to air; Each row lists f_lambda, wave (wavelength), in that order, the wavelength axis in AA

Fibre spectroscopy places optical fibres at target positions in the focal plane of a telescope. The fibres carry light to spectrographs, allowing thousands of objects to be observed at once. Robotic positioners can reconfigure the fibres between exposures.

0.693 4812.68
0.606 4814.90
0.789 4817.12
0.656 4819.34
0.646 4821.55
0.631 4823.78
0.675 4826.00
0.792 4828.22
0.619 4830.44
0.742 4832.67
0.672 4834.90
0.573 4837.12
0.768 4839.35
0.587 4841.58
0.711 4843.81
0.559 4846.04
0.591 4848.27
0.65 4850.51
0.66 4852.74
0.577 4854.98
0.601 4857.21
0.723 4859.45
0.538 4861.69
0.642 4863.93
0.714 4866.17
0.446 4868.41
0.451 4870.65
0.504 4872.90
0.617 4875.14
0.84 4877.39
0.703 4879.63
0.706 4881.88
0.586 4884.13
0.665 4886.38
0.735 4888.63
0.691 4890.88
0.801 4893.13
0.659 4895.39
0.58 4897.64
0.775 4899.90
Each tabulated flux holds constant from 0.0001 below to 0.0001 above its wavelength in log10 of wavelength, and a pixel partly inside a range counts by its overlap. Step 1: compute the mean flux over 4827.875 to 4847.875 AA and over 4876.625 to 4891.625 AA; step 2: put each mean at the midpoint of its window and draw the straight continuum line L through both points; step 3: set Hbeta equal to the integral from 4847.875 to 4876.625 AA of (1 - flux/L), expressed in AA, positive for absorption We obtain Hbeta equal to 3.6 AA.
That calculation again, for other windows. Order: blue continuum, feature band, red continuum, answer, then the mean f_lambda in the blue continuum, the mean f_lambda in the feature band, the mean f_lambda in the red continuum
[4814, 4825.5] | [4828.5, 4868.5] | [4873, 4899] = 2.0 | 0.667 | 0.64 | 0.683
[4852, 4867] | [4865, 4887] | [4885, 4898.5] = 1.3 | 0.634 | 0.622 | 0.689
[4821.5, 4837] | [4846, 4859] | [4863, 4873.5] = -0.3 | 0.678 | 0.616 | 0.552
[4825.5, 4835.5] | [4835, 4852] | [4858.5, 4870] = 0.7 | 0.703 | 0.637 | 0.604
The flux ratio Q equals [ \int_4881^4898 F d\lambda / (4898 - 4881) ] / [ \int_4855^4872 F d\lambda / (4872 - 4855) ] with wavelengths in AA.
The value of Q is 1.2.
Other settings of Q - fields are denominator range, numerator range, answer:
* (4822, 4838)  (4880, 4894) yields 1.04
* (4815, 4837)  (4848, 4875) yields 0.87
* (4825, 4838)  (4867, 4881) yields 0.88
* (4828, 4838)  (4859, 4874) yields 0.84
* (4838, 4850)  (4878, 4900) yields 1.07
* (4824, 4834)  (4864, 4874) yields 0.77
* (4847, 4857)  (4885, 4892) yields 1.12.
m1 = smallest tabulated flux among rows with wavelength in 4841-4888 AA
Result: 0.446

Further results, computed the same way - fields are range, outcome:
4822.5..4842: 0.573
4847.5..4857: 0.577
